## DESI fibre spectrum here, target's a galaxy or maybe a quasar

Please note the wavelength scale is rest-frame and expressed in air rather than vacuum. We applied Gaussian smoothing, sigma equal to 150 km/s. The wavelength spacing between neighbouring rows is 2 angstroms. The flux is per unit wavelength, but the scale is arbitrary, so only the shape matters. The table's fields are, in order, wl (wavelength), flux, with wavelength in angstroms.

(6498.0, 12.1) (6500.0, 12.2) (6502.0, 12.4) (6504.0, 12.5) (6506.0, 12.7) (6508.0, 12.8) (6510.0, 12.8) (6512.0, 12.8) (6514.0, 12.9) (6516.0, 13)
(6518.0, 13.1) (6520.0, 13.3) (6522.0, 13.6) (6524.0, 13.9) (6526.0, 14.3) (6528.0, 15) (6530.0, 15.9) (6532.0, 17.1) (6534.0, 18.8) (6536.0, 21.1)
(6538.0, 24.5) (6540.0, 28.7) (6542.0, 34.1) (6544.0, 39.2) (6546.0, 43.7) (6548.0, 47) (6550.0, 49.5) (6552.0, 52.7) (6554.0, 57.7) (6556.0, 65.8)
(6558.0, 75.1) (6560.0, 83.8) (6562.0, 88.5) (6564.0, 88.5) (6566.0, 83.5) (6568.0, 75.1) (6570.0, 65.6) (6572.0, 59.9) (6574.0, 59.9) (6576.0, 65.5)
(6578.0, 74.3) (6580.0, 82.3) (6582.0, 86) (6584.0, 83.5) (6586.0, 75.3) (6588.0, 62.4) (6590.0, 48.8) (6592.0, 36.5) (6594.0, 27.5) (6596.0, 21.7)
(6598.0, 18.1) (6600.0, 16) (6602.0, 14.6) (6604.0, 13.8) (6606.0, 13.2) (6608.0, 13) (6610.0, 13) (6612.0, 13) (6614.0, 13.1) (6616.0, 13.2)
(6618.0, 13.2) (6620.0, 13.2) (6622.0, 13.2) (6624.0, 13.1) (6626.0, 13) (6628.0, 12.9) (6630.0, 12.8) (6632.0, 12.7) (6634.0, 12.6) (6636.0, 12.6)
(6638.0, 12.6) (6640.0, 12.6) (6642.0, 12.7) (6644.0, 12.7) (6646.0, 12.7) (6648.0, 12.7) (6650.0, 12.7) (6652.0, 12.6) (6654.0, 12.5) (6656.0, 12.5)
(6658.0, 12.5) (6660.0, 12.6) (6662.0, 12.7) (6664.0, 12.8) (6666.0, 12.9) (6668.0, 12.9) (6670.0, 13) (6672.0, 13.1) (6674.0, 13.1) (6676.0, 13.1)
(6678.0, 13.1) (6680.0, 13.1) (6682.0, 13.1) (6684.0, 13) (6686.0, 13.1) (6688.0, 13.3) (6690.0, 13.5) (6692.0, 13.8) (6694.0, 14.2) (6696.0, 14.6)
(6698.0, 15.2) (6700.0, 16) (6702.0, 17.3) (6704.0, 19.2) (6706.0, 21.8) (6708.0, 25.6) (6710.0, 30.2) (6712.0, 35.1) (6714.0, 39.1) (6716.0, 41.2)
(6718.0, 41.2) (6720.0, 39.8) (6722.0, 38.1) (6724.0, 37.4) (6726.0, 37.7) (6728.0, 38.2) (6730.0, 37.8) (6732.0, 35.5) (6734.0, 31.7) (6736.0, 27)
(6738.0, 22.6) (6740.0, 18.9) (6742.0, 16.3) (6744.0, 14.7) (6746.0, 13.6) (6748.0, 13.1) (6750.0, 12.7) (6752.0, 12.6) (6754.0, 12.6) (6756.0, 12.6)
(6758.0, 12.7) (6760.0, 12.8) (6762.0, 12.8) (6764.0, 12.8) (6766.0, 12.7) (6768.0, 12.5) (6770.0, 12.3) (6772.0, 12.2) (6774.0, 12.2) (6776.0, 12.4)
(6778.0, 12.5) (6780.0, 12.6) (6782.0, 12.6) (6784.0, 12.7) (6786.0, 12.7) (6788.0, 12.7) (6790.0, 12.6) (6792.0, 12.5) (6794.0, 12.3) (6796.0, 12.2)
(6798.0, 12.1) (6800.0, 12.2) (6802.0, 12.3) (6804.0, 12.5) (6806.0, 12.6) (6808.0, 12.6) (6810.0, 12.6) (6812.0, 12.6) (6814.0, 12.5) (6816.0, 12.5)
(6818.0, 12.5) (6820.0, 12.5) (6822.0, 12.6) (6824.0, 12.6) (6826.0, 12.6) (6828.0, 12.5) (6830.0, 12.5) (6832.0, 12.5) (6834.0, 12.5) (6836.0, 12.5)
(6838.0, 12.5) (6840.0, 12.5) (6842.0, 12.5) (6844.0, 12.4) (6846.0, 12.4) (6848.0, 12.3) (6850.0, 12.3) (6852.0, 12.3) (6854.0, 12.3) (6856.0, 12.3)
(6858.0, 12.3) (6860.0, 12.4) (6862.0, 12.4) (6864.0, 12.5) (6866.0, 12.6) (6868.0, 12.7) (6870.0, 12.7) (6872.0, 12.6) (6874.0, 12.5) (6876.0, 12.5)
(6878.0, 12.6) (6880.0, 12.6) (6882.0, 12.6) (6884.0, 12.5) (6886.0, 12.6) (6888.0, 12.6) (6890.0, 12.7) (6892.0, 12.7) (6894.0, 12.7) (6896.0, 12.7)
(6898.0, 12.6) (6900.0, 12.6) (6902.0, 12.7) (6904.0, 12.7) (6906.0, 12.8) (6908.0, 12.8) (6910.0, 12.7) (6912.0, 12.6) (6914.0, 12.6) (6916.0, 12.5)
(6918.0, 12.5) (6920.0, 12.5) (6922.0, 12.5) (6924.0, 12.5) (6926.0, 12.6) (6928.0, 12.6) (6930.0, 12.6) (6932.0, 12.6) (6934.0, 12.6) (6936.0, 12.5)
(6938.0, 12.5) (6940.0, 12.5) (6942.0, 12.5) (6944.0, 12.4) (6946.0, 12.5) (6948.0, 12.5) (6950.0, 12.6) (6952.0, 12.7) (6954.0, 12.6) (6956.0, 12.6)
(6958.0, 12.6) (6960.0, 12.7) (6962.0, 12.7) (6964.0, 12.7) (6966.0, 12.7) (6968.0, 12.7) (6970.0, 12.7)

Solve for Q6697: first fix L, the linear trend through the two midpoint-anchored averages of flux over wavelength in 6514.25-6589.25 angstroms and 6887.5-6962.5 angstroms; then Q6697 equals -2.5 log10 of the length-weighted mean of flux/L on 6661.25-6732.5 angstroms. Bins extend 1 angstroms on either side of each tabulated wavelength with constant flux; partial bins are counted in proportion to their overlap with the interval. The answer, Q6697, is 0.451 mag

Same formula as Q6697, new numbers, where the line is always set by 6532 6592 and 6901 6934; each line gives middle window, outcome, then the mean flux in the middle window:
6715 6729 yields -0.03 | 39.1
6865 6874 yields 0.43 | 12.6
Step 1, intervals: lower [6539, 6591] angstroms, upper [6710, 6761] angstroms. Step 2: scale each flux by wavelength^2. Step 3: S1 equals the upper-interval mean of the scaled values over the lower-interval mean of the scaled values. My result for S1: 0.4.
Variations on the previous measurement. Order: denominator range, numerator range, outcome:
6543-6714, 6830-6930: 0.46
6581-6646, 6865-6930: 0.58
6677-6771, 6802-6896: 0.61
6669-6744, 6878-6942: 0.57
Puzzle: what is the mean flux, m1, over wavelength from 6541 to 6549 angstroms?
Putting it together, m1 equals 41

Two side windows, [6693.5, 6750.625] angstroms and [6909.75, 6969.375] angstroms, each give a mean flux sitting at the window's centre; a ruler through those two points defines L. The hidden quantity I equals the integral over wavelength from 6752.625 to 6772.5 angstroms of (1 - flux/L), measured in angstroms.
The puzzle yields 9.4 angstroms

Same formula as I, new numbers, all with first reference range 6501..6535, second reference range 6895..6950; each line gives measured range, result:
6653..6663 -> 0.7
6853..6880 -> 0.6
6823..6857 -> 1.1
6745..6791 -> 1.6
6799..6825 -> 0.9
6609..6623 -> 0.5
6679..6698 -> -0.4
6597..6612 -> -0.9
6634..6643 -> 0.6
